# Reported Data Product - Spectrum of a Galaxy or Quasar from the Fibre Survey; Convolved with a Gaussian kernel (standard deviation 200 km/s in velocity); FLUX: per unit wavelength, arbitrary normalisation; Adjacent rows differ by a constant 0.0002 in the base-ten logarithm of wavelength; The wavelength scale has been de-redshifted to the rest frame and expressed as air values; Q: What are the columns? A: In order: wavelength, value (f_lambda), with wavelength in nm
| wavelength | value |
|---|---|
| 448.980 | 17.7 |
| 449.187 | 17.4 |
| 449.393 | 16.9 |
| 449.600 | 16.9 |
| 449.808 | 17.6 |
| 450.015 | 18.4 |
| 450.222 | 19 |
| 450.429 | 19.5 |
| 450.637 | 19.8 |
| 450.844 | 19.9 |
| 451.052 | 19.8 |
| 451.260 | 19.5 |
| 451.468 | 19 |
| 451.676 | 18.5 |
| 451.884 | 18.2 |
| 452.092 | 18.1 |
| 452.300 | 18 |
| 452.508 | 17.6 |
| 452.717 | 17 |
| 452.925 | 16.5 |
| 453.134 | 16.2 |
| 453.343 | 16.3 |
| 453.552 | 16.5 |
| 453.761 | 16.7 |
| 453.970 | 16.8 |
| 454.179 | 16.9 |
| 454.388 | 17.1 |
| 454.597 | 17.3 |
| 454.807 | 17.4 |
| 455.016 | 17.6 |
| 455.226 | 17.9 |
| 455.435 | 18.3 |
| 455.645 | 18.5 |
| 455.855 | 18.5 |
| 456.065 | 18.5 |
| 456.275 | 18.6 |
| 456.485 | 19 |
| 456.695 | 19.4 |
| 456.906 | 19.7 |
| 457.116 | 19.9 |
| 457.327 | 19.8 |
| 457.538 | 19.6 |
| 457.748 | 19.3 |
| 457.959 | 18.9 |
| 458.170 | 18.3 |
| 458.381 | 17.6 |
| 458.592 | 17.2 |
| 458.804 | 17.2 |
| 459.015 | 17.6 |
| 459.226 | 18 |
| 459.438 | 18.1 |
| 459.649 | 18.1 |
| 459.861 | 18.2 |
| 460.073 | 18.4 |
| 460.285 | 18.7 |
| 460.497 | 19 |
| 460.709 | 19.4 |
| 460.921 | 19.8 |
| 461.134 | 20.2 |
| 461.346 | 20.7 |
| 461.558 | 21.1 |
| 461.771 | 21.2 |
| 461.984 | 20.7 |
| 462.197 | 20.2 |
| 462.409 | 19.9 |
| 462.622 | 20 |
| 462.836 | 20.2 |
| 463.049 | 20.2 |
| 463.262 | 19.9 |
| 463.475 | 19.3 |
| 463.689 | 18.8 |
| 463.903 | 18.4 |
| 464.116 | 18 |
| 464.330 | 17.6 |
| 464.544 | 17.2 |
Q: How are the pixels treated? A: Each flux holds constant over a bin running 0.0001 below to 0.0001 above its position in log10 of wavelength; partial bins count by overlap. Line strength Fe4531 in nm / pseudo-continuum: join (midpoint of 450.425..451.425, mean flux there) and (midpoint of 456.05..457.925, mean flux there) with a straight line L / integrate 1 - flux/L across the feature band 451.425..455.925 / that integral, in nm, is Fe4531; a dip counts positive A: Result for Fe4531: 0.47 nm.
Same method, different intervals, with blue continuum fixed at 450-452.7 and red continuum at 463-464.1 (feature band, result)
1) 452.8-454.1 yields 0.16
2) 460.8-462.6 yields -0.12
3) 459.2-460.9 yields 0.04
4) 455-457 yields 0.03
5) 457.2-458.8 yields 0.04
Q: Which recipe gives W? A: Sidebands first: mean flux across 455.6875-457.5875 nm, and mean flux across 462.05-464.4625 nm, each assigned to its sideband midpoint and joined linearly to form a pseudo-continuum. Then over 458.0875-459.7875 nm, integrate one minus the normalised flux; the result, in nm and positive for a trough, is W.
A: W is 0.13 nm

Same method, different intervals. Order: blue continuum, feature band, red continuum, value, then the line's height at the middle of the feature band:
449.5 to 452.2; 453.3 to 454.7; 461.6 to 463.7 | 0.17 nm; 19.1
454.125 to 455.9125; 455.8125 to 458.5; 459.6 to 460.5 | -0.15 nm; 18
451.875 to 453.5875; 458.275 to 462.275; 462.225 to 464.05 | -0.02 nm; 18.9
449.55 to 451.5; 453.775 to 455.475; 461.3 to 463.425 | 0.19 nm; 19.5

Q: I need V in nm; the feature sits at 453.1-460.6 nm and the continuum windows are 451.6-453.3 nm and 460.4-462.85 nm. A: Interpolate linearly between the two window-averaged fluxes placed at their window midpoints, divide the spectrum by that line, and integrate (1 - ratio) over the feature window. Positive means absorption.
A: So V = 0.26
